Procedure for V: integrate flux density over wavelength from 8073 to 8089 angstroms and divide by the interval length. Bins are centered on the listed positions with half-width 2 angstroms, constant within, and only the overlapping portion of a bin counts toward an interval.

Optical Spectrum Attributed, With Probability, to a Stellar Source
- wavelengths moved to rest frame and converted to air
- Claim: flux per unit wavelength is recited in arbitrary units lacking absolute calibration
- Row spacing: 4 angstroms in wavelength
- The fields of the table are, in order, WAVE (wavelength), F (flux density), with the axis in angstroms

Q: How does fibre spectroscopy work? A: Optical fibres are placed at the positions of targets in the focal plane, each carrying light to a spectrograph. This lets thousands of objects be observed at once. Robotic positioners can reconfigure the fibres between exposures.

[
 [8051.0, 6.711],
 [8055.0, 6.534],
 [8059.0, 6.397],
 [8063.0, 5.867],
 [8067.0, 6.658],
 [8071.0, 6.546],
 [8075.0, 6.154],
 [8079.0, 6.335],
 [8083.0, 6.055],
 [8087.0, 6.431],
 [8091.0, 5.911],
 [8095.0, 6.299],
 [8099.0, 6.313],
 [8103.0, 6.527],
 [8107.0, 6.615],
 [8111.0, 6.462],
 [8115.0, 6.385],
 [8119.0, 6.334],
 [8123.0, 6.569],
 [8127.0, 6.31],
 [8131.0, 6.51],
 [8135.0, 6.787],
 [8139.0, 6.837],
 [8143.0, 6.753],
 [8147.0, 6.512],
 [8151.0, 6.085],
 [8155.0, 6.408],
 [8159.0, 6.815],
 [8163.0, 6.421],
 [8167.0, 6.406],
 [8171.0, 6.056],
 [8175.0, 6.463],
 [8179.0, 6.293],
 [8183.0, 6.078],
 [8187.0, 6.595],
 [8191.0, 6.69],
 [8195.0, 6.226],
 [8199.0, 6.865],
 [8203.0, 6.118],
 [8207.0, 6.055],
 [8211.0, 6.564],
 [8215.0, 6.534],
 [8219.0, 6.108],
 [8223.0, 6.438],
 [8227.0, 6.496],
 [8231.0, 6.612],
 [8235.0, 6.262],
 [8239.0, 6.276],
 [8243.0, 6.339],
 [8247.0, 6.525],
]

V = 6.24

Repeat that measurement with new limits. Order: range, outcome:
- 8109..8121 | 6.39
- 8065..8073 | 6.6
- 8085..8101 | 6.24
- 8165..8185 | 6.26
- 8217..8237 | 6.38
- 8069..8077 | 6.35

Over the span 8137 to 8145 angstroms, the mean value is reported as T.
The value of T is 6.79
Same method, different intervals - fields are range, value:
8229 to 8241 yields 6.38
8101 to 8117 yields 6.5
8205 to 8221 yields 6.32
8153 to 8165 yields 6.55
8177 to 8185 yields 6.19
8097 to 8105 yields 6.42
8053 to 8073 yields 6.4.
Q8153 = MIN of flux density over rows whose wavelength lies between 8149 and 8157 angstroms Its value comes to 6.085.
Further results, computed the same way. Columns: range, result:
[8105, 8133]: 6.31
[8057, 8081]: 5.867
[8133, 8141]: 6.787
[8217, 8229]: 6.108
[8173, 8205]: 6.078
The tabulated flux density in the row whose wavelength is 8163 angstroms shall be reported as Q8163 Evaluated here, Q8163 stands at 6.421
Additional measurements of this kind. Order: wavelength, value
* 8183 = 6.078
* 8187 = 6.595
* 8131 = 6.51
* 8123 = 6.569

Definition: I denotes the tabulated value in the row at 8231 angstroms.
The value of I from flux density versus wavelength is 6.612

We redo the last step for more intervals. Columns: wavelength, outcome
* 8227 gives 6.496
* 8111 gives 6.462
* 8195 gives 6.226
